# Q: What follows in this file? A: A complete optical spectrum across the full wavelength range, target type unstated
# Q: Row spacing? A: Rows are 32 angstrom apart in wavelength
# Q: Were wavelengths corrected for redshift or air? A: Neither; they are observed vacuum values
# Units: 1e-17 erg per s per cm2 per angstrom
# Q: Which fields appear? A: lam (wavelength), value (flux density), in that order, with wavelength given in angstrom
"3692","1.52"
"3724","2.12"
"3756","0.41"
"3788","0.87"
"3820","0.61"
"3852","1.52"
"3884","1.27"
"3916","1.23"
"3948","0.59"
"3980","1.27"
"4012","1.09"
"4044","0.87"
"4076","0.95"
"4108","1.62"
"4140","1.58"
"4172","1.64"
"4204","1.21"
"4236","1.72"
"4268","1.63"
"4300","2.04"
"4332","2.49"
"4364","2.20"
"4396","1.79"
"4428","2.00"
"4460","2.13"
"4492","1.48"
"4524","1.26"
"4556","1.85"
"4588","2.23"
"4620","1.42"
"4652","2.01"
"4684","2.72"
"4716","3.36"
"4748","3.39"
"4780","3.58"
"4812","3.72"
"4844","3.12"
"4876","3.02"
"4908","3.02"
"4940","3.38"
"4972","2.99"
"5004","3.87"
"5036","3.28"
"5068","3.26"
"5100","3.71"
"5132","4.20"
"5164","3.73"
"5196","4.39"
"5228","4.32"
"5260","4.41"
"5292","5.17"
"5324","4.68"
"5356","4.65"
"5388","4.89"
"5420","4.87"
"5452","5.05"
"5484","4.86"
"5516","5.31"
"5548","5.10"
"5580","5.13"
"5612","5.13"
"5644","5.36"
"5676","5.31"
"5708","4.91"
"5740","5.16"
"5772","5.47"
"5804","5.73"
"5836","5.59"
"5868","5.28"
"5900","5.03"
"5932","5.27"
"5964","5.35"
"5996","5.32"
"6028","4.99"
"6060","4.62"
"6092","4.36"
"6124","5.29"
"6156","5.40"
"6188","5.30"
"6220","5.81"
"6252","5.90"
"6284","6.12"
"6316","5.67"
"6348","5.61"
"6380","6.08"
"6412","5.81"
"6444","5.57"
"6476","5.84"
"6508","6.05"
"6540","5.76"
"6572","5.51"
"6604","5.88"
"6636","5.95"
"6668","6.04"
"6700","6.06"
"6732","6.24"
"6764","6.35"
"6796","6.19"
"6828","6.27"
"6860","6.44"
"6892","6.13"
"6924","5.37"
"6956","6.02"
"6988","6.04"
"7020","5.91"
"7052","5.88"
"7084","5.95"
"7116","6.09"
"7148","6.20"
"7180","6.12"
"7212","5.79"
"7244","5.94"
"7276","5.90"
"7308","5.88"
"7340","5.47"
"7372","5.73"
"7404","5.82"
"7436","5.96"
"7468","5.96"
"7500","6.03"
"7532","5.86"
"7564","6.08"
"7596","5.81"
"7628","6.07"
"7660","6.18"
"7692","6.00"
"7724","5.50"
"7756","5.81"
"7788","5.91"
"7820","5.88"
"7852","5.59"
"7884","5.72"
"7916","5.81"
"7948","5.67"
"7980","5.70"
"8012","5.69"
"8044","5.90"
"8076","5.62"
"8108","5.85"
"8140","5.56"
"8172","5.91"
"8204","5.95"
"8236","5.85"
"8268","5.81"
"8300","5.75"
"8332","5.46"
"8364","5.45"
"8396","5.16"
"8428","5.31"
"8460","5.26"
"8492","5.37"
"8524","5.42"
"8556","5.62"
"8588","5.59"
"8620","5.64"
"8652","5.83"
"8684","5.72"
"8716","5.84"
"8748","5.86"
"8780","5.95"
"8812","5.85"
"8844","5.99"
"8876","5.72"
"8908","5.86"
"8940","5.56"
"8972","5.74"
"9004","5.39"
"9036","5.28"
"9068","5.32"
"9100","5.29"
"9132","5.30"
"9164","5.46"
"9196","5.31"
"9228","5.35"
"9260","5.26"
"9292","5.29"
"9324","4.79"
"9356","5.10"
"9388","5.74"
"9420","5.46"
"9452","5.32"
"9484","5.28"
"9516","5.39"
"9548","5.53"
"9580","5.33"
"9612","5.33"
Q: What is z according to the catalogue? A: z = 0.175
